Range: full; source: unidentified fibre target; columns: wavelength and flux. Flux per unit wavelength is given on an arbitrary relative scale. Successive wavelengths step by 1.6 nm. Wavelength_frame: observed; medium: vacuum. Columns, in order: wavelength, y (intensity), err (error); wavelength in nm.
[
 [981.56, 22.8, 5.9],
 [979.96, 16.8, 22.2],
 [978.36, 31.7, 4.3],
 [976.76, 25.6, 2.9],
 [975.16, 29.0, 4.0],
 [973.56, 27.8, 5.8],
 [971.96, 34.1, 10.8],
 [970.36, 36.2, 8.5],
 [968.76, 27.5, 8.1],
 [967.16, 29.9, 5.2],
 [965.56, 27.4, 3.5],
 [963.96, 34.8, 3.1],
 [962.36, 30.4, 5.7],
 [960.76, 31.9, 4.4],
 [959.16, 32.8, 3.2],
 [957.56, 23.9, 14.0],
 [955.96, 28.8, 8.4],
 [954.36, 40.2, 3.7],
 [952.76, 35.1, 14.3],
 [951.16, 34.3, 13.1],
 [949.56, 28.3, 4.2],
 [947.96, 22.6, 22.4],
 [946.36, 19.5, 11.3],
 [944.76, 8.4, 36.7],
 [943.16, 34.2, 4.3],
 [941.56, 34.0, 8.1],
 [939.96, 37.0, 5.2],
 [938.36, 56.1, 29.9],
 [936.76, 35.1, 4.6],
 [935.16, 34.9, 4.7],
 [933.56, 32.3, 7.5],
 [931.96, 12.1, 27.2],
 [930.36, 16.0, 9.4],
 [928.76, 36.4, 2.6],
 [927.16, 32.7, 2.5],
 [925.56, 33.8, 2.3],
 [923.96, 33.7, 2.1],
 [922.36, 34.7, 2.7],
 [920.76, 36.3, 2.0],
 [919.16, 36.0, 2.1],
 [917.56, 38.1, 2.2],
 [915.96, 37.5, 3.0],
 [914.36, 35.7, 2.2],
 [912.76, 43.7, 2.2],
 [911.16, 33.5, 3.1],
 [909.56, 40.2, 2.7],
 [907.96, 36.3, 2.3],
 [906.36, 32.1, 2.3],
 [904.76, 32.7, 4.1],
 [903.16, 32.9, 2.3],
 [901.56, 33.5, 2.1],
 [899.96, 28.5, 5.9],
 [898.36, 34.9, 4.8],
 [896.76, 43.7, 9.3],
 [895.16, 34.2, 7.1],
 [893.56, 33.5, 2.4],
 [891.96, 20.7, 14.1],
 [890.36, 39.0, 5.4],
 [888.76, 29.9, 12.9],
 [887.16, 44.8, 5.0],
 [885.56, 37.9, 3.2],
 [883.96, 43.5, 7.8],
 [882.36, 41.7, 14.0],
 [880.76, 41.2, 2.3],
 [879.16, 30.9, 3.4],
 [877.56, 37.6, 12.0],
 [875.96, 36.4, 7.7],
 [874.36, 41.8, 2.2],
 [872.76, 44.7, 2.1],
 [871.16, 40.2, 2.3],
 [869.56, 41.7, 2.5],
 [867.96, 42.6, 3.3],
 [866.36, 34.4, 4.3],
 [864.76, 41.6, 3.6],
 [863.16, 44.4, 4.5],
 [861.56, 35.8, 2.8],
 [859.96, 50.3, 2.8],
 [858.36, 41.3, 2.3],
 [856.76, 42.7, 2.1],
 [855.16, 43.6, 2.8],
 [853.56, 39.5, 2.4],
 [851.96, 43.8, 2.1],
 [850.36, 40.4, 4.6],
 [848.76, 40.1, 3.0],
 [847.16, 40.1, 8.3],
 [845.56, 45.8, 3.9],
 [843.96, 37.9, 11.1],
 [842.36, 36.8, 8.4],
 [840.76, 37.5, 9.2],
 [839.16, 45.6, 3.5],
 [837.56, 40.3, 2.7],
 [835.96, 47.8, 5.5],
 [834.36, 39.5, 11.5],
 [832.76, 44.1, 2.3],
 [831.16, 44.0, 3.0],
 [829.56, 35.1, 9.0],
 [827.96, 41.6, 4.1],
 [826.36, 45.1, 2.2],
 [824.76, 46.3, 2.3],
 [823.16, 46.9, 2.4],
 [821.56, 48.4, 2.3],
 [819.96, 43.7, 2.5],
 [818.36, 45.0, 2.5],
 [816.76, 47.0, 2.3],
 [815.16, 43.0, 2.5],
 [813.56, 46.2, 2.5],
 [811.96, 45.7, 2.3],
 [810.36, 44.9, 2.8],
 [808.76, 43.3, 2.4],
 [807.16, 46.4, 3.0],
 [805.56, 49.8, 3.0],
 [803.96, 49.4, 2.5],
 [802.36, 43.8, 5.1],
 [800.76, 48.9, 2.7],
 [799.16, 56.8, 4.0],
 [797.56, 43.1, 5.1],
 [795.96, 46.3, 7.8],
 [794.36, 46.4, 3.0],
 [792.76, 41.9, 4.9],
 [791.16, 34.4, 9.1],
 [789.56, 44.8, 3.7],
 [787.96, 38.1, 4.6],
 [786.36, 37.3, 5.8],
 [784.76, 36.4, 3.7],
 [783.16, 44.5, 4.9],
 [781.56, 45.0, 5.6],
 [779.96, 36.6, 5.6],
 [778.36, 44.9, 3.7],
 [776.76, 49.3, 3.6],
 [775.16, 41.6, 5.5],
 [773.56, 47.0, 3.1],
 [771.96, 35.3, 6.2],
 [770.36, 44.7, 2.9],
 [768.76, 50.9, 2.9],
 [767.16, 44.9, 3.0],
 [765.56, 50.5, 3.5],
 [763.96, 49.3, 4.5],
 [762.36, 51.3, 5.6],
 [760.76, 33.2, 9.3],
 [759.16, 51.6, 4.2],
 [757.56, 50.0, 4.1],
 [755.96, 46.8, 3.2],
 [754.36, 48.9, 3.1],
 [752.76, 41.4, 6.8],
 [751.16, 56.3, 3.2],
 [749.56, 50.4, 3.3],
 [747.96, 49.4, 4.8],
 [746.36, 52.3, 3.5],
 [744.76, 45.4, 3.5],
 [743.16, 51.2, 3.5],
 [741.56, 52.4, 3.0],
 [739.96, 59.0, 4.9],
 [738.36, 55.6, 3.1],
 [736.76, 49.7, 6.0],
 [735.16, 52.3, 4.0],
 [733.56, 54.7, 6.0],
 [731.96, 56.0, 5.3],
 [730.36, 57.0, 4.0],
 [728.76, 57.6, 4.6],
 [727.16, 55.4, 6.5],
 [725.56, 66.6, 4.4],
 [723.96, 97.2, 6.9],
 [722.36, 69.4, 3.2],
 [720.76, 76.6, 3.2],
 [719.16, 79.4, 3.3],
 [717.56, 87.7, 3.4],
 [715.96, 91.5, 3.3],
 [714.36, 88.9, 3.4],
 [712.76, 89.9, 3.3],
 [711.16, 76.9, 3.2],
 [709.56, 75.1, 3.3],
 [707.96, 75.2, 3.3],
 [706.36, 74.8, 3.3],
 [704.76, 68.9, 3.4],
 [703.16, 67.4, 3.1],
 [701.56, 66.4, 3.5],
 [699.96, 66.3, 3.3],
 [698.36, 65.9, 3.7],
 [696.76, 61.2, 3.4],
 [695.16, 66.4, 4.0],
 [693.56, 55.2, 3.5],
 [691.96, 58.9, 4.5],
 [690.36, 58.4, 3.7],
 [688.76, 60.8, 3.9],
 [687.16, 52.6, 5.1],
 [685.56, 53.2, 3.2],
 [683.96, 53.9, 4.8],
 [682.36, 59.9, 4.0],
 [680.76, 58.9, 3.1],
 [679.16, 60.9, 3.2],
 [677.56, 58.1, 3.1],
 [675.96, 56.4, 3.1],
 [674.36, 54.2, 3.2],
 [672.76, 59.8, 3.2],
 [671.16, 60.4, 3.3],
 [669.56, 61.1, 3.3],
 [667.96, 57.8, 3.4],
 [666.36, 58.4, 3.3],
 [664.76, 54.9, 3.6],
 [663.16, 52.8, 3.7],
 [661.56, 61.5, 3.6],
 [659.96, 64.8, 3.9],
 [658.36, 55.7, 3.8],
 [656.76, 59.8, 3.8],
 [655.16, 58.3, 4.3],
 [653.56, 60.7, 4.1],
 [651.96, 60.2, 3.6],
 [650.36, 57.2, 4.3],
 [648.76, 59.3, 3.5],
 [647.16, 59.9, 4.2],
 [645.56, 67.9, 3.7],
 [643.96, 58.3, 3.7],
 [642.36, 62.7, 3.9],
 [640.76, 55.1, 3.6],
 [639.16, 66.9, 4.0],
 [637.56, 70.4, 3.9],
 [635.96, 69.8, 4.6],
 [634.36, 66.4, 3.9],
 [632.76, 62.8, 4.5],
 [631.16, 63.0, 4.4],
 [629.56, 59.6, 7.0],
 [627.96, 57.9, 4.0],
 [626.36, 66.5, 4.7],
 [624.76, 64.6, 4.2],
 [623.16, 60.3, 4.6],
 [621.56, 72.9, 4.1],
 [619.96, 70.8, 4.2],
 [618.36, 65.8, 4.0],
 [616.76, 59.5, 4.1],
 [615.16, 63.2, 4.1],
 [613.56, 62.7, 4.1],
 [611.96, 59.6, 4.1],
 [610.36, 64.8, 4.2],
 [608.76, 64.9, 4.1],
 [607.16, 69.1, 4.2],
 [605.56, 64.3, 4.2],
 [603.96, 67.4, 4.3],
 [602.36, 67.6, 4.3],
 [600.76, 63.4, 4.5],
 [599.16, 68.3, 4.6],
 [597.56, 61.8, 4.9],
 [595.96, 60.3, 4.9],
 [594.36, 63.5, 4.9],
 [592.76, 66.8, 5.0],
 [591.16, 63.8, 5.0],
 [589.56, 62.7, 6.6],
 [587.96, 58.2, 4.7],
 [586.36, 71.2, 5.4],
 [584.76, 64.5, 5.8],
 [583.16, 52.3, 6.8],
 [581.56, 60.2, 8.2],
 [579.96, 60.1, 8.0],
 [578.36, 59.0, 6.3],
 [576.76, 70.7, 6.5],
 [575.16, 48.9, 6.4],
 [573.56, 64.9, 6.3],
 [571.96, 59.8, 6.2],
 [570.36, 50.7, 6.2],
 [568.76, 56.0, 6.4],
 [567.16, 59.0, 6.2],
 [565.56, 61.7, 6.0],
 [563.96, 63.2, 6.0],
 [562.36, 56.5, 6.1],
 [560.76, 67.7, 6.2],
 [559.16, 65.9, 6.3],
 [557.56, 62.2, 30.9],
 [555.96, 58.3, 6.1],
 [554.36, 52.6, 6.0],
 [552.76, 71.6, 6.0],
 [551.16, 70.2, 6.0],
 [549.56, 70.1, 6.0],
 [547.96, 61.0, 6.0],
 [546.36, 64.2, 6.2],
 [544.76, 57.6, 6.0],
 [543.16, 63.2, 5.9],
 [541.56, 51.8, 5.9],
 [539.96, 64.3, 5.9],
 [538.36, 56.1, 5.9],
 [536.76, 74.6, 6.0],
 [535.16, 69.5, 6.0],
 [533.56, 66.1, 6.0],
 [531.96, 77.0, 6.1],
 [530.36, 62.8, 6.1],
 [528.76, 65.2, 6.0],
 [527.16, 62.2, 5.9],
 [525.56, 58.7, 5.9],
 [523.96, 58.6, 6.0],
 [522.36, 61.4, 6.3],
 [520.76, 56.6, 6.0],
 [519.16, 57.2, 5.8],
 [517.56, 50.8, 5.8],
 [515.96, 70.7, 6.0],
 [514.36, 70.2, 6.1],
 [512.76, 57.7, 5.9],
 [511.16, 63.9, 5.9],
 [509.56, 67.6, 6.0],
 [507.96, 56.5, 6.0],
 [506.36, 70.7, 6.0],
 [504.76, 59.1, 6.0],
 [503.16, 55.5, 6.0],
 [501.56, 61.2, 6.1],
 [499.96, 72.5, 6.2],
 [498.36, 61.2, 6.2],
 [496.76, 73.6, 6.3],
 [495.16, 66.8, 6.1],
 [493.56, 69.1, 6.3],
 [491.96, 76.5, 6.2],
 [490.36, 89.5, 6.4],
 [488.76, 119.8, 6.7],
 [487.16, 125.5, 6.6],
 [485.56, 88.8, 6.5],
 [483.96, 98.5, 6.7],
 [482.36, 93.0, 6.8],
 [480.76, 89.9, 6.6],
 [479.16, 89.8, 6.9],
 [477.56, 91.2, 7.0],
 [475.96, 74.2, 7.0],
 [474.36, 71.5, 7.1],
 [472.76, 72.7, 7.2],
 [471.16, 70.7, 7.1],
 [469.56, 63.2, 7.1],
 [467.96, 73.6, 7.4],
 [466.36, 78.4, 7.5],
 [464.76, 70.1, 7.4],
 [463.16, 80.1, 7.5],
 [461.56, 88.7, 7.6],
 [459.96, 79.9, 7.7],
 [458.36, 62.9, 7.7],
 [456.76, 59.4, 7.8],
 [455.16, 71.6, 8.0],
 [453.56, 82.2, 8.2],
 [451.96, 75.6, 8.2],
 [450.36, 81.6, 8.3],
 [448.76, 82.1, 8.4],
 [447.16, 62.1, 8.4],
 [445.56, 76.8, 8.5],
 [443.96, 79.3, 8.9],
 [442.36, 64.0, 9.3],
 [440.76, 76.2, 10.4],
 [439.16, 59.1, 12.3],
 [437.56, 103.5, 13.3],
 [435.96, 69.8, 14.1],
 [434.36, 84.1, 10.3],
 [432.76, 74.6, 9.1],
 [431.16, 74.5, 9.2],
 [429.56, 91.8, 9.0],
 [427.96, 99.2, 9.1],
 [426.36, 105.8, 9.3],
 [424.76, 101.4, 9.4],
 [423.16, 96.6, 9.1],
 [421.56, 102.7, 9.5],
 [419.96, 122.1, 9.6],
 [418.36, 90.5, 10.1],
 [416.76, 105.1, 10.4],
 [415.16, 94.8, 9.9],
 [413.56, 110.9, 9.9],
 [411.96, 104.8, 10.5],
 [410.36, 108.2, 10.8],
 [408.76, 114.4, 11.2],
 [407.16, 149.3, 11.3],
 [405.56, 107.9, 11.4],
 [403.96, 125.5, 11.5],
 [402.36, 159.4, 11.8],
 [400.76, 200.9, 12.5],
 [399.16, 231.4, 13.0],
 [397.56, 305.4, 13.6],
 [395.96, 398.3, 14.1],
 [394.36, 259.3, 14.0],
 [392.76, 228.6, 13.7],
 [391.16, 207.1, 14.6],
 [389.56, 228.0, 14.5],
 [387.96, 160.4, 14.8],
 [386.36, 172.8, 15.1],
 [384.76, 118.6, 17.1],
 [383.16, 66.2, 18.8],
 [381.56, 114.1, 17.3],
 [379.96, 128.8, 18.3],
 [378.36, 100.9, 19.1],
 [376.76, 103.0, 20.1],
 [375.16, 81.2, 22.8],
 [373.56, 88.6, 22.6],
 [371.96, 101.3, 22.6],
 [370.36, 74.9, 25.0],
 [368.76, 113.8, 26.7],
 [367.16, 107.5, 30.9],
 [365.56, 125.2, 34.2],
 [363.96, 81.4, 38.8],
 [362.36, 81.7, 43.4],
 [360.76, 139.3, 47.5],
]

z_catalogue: 1.56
